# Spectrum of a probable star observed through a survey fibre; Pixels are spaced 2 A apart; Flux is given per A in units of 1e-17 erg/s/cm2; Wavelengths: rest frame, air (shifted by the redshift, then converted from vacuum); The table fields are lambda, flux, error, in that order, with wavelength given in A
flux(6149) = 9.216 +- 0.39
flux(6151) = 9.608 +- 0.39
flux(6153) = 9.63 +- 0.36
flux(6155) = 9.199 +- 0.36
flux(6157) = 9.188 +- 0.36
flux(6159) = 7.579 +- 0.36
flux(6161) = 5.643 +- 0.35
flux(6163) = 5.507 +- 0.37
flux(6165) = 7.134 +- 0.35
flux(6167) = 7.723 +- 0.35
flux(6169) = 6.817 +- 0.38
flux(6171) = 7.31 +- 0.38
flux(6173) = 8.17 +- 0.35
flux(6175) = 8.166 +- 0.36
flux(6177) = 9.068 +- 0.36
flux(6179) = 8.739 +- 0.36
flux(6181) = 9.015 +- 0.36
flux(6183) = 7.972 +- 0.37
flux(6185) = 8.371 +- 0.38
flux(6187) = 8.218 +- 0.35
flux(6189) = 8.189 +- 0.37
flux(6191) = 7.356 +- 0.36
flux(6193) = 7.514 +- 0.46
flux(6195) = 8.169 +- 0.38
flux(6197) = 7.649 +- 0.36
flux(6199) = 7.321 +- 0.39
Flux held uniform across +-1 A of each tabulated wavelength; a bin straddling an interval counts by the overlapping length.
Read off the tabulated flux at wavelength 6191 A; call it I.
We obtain 7.356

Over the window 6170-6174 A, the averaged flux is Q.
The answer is 7.74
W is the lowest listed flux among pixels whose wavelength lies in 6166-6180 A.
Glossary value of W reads 6.817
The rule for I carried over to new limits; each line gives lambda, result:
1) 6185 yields 8.371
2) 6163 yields 5.507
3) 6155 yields 9.199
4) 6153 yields 9.63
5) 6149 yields 9.216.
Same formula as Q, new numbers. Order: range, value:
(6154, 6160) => 8.66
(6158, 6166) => 6.47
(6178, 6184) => 8.58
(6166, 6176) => 7.64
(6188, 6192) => 7.77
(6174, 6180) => 8.66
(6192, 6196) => 7.84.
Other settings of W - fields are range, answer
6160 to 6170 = 5.507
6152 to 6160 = 7.579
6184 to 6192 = 7.356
